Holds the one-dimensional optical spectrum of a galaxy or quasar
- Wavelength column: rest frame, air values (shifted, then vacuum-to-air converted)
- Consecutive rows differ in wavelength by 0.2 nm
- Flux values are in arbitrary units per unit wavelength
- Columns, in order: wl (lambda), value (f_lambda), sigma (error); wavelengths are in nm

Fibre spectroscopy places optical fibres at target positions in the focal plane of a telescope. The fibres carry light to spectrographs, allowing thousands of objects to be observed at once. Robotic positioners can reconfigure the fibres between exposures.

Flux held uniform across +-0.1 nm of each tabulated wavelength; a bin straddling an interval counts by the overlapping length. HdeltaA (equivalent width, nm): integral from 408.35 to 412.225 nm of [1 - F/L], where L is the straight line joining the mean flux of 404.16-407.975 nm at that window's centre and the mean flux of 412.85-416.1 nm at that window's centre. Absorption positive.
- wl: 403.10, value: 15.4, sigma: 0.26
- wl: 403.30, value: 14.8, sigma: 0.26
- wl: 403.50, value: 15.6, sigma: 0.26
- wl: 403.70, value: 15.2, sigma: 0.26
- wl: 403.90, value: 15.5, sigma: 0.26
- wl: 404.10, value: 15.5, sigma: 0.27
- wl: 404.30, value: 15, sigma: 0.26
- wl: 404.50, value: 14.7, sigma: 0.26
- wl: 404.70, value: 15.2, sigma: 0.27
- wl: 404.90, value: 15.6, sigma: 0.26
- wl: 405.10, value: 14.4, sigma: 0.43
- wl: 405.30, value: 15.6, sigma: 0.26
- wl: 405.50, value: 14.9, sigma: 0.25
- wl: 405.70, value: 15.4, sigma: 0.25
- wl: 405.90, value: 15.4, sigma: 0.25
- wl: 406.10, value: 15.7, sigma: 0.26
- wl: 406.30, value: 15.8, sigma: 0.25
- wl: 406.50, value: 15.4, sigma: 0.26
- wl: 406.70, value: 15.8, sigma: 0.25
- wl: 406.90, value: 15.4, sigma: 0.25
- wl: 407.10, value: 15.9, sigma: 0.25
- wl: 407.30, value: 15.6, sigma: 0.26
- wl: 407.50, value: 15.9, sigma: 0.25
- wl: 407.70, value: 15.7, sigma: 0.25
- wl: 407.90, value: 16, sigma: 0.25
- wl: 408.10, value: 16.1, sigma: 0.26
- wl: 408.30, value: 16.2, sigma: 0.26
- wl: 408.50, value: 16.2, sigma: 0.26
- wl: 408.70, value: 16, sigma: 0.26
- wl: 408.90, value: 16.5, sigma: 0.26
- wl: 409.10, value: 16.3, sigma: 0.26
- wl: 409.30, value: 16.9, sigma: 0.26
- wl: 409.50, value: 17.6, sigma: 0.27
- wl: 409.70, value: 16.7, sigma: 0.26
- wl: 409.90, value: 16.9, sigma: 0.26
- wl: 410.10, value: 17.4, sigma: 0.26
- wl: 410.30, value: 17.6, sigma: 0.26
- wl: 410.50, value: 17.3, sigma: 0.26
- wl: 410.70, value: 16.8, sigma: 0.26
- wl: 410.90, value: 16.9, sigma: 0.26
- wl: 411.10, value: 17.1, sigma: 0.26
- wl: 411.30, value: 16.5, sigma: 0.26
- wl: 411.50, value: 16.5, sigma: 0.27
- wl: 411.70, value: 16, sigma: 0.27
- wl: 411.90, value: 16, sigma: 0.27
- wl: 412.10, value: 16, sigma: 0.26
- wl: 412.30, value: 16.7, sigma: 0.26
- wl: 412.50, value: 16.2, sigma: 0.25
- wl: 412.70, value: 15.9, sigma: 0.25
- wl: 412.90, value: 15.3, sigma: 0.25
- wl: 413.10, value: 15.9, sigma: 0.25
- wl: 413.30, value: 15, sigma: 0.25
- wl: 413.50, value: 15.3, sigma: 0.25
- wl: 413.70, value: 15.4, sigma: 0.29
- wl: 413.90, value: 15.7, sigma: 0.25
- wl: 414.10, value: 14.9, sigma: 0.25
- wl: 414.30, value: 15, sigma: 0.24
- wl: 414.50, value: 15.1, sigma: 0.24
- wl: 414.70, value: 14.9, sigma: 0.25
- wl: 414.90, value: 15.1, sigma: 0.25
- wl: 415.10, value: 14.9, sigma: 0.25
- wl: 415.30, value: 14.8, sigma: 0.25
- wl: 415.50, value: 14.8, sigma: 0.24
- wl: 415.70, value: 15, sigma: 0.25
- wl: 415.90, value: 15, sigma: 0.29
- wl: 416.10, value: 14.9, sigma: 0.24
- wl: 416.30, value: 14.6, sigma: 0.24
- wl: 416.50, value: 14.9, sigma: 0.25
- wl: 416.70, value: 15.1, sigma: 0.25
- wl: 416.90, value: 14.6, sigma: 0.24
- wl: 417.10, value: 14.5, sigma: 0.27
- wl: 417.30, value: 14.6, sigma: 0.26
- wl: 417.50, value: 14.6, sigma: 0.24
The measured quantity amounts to -0.36 nm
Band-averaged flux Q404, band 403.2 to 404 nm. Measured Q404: 15.3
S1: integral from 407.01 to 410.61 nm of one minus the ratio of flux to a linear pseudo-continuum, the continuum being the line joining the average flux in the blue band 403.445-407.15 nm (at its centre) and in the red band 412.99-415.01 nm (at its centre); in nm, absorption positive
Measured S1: -0.279 nm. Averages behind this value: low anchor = 15.4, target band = 16.5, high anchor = 15.2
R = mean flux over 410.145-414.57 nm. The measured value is 16.1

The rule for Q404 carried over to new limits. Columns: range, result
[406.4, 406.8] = 15.6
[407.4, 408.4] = 16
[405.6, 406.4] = 15.6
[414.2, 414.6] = 15.1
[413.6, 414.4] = 15.2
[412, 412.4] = 16.4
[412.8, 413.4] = 15.4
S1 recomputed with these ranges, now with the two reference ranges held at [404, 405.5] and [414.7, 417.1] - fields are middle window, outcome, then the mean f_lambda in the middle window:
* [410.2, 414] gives -0.320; 16.2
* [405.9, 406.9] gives -0.035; 15.6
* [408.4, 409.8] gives -0.147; 16.6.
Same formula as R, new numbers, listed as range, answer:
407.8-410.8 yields 16.7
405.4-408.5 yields 15.7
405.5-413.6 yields 16.2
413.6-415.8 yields 15.1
